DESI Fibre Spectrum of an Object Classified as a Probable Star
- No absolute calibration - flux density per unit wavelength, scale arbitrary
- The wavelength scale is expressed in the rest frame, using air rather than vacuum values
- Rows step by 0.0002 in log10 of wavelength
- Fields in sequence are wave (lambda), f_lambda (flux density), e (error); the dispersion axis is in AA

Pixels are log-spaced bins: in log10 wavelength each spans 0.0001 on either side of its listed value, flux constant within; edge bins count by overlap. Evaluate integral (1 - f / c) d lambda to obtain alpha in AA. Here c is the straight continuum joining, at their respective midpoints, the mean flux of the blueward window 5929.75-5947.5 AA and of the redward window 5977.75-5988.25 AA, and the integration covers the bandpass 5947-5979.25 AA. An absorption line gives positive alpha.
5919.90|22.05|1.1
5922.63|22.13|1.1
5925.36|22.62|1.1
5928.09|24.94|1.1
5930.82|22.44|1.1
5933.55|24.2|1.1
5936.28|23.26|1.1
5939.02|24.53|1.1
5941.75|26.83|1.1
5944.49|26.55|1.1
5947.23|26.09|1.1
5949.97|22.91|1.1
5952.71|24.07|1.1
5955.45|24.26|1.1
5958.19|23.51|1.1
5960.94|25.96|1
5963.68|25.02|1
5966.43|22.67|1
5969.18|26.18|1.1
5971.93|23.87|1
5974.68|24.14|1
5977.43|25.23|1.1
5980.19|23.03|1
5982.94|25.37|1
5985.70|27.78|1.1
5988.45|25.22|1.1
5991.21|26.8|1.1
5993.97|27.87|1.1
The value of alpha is 0.9 AA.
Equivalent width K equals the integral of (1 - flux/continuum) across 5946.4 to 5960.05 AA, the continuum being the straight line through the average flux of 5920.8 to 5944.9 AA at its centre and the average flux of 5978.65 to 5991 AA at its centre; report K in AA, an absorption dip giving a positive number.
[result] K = 0.2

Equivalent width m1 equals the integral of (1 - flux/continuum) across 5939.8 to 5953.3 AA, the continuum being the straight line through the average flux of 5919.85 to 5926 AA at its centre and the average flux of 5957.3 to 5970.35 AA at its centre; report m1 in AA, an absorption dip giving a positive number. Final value -1.0 AA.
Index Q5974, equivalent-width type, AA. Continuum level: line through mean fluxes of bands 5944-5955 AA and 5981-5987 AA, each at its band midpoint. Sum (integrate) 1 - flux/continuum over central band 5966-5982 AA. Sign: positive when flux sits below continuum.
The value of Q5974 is 0.9 AA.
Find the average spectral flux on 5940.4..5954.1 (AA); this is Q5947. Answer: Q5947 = 25.3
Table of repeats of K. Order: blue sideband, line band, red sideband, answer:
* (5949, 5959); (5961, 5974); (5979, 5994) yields 0.0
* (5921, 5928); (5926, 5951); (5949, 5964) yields -1.2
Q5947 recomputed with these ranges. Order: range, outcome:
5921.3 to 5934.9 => 23.3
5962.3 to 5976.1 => 24.4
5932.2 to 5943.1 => 24.7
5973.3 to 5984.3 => 24.4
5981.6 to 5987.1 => 26.6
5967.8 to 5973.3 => 25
